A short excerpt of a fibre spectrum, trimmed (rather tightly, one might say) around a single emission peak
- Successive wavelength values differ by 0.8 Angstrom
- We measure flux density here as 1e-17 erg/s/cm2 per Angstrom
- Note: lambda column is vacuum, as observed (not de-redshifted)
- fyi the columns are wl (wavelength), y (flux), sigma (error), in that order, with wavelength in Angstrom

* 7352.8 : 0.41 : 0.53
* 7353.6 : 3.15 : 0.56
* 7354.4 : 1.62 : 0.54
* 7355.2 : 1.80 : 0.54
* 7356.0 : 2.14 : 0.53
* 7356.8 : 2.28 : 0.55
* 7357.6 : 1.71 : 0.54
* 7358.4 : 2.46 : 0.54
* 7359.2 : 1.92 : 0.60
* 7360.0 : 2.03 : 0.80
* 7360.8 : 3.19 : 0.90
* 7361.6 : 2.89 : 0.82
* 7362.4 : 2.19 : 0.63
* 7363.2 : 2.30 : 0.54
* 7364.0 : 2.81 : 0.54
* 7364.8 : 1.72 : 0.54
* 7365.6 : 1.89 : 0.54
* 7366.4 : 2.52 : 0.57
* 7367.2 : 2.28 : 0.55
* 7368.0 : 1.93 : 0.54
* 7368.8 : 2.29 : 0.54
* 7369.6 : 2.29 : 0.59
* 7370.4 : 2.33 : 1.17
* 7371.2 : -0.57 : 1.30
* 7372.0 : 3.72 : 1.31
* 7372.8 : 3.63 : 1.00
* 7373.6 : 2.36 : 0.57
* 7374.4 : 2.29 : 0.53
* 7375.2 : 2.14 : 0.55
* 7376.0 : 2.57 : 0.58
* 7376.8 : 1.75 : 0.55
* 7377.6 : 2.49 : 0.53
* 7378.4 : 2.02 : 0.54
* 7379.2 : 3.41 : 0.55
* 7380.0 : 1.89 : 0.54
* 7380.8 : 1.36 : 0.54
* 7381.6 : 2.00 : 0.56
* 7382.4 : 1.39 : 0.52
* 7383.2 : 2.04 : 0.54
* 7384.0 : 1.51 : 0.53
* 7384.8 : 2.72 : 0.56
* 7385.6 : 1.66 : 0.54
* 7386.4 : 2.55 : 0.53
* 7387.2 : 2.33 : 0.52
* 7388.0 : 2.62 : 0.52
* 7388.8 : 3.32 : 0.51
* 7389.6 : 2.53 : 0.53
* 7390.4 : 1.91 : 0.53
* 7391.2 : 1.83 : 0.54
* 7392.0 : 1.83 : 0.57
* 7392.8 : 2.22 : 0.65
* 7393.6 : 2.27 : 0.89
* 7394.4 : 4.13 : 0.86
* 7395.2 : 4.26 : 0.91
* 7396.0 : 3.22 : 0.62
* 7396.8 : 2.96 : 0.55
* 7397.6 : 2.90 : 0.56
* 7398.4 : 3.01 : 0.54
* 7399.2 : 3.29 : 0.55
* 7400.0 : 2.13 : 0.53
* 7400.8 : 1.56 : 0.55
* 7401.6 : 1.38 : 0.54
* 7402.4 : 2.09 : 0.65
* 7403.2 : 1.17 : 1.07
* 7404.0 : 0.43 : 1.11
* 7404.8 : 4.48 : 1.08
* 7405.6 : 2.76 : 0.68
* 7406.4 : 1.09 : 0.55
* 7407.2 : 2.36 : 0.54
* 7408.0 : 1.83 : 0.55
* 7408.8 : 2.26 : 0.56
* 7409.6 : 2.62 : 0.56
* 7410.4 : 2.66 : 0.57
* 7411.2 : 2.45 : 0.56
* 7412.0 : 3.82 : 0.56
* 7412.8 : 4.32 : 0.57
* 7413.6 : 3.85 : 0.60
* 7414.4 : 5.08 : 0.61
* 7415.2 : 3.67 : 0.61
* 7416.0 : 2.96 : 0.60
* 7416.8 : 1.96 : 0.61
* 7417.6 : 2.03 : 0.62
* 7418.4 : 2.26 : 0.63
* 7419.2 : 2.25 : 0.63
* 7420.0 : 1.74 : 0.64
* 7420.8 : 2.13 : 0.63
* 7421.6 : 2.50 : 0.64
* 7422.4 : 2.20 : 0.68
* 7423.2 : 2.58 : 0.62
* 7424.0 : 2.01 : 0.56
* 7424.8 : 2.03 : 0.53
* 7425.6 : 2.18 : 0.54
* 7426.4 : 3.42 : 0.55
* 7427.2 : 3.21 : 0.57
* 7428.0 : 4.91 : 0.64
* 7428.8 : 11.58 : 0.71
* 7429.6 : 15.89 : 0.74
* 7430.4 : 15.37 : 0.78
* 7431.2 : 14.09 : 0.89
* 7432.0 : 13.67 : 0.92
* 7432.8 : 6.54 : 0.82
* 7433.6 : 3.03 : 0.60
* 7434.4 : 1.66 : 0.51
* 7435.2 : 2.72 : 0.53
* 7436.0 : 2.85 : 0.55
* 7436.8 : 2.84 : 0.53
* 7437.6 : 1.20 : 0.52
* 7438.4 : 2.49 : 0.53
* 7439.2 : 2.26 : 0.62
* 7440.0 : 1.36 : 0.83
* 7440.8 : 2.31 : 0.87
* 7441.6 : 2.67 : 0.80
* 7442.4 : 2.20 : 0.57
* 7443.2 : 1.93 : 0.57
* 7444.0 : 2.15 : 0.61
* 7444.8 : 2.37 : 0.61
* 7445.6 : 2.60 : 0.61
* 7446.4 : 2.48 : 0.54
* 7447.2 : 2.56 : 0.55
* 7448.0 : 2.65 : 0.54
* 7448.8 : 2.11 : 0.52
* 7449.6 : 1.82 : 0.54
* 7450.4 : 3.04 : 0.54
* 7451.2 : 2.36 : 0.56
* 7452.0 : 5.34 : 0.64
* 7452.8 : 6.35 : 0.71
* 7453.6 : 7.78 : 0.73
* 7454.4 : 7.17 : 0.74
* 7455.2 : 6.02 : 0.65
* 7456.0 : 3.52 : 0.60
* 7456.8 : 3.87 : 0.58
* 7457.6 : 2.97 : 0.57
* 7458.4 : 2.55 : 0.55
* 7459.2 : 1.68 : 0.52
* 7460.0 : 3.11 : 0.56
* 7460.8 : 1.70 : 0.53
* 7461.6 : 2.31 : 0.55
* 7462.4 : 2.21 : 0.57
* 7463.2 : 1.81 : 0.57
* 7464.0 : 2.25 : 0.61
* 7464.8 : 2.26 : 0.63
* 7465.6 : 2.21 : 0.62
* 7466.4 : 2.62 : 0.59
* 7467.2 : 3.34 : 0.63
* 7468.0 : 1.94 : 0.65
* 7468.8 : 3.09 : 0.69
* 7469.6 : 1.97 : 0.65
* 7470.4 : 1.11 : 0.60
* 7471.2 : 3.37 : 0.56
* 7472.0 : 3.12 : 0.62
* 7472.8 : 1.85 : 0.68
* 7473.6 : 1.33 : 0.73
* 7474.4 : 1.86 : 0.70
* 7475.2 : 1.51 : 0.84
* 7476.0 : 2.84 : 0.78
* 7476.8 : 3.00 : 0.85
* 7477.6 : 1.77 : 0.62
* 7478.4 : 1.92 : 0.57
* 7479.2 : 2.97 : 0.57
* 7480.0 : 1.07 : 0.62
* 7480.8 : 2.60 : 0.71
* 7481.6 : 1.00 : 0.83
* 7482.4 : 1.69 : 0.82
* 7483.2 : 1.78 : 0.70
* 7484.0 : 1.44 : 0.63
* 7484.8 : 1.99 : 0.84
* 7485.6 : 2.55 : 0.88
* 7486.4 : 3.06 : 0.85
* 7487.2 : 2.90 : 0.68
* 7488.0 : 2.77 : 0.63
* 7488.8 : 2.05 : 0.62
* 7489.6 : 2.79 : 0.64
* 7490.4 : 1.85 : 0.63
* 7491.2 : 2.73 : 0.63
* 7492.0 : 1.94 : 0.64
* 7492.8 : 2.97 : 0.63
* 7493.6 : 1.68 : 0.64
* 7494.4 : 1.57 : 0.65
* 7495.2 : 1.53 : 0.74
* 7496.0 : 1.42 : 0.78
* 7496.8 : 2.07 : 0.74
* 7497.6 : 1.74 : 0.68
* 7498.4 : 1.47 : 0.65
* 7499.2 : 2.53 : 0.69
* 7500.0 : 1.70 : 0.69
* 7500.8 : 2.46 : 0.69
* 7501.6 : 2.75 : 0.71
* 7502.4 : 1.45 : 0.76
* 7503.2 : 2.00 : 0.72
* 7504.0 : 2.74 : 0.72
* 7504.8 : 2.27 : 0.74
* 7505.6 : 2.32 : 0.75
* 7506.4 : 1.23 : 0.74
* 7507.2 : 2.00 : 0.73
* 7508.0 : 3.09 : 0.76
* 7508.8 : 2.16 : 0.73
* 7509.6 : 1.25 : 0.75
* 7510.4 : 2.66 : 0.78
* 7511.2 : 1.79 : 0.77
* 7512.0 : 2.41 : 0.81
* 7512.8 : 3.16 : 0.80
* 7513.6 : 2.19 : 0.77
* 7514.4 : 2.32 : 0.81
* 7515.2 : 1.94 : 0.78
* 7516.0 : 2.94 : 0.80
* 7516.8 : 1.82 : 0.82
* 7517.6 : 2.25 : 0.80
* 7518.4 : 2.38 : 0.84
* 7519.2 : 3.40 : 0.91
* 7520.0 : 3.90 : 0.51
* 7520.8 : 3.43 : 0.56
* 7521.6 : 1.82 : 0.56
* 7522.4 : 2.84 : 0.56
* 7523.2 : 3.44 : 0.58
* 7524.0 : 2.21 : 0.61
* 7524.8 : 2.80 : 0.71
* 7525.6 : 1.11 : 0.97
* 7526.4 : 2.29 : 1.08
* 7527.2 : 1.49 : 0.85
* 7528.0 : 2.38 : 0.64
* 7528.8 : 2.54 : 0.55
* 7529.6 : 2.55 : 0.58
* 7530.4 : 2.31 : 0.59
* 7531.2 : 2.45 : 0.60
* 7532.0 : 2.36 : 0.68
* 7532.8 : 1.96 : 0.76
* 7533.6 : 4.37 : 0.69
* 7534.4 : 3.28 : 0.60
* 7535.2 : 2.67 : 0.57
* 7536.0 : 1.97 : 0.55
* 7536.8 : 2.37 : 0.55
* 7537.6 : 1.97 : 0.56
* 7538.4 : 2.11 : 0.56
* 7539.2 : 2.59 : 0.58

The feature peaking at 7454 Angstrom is [N II]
